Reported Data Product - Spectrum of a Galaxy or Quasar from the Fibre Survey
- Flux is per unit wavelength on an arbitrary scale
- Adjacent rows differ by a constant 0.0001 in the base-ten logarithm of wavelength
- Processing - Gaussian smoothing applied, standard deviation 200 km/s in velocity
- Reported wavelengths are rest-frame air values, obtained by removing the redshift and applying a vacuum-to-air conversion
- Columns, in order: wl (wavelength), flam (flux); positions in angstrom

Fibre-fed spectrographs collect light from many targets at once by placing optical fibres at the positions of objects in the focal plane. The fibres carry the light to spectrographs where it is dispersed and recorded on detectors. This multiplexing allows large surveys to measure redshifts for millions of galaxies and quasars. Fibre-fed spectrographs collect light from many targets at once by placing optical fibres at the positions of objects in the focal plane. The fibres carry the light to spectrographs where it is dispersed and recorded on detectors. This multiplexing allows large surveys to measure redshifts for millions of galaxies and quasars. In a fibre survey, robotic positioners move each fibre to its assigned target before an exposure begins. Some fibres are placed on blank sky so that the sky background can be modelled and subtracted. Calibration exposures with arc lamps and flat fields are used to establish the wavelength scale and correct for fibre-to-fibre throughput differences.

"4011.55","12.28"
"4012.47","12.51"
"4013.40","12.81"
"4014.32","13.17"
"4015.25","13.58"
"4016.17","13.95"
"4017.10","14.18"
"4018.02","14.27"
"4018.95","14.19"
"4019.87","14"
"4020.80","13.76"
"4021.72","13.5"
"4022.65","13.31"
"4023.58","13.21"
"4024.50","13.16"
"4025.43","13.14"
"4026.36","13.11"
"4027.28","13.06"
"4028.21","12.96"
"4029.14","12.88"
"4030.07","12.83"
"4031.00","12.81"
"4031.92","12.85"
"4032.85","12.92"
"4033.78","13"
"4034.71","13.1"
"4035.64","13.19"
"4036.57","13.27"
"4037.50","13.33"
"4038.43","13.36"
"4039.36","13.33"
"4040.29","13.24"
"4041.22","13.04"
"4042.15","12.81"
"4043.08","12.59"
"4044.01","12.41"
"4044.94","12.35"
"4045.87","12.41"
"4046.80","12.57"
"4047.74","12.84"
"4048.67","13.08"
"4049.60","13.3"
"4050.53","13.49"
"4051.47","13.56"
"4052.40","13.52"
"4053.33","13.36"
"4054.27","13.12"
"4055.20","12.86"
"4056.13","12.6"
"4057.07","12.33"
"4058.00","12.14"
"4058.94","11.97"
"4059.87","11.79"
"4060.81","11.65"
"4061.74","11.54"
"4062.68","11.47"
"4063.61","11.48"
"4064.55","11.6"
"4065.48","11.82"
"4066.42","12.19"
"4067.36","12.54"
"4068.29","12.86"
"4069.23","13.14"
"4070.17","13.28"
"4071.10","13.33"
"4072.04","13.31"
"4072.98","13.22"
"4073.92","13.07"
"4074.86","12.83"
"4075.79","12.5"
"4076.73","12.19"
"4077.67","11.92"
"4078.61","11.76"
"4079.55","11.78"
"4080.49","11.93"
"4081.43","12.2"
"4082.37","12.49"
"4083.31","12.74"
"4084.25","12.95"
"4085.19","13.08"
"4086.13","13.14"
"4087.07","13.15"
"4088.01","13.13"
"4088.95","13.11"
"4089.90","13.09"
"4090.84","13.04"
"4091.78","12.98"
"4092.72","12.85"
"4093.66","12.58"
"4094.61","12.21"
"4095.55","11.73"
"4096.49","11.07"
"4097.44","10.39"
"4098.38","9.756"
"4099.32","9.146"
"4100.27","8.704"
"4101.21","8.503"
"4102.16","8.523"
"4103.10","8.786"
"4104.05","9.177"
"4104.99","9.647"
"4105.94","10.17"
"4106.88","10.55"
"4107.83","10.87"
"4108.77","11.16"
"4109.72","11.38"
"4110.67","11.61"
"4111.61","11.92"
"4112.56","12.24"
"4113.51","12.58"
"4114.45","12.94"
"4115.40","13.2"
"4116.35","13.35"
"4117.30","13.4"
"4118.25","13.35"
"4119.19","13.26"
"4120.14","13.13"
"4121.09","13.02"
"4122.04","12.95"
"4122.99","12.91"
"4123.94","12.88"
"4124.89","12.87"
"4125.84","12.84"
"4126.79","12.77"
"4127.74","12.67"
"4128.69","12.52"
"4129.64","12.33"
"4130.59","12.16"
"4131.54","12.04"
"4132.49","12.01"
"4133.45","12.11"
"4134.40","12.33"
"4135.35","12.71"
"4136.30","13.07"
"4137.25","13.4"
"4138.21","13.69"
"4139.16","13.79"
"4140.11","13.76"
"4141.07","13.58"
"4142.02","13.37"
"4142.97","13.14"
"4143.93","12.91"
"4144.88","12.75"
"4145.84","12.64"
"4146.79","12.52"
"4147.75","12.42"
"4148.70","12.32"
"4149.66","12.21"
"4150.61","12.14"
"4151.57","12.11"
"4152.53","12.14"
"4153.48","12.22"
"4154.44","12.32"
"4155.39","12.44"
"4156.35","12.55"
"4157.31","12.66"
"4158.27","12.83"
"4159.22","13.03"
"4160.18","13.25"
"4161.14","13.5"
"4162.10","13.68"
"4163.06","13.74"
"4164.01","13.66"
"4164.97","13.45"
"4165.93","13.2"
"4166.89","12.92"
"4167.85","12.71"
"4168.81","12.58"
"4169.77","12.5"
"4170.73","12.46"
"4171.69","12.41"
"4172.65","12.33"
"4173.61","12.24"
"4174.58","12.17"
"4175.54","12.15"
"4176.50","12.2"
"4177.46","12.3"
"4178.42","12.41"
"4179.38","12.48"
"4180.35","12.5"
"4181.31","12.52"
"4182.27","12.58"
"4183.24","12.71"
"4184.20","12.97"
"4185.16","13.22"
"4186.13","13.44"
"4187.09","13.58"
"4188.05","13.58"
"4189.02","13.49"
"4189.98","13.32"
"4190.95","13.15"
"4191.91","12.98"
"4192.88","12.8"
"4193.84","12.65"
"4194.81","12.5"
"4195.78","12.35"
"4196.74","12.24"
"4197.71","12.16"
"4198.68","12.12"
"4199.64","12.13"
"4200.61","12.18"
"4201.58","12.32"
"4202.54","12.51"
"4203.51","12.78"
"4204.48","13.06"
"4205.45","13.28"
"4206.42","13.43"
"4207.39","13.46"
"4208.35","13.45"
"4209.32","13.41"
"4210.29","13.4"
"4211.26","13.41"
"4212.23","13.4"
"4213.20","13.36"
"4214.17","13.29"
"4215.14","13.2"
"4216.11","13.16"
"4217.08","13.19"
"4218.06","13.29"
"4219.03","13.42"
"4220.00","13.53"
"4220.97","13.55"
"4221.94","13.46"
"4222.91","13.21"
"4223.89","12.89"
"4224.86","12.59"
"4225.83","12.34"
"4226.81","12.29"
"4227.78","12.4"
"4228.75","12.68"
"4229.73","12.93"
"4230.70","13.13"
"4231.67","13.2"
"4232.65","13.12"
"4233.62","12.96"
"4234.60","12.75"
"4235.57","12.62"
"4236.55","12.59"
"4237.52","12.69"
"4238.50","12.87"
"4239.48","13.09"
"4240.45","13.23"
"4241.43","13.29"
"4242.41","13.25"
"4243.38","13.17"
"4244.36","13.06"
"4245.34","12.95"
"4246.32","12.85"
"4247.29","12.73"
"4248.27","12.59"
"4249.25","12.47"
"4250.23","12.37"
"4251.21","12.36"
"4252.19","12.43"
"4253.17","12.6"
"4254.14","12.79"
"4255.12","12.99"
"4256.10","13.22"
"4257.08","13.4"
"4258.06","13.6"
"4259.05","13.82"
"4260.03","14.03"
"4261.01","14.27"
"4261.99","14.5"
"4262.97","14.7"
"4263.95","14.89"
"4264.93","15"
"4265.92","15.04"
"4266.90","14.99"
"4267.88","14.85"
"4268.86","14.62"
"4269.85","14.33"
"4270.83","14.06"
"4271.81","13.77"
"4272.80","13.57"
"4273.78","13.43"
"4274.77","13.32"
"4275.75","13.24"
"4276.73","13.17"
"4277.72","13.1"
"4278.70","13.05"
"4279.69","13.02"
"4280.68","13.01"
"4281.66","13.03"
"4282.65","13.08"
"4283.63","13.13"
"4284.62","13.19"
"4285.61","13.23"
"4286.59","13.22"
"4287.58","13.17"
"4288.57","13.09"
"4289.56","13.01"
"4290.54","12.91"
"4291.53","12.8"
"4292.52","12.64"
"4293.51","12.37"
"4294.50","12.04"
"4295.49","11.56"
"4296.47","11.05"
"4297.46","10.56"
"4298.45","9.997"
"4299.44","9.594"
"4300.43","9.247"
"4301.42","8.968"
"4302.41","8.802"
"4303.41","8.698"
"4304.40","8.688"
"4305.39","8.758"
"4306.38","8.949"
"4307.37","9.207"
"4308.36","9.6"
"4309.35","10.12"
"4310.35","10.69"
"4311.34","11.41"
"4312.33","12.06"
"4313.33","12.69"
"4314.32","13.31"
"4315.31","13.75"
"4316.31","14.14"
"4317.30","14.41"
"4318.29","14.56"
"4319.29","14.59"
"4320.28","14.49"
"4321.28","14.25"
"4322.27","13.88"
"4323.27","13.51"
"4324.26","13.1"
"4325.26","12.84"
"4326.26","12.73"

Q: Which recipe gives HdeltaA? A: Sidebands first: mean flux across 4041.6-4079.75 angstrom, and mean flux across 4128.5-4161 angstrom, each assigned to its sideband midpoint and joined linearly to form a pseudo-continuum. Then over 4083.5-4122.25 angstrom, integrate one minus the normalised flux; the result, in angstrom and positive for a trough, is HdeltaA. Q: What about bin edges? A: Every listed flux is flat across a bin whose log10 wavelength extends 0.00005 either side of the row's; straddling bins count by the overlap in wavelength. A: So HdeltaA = 2.7 angstrom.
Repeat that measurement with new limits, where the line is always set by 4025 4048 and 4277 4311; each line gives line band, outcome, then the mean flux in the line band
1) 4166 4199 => -1.7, 12.7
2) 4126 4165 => -1.6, 12.8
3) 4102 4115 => 1.7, 10.9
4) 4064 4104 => 2.1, 12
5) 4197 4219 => -2.0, 13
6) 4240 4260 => -2.3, 13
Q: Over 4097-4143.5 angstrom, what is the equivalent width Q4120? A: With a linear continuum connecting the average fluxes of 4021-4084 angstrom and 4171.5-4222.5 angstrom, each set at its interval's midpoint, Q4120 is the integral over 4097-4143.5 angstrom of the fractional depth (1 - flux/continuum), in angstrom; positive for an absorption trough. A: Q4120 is 3.0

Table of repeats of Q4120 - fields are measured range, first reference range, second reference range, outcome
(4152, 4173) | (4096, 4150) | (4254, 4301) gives -0.9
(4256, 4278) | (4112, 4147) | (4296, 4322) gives -4.5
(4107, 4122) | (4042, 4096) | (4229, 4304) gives 0.2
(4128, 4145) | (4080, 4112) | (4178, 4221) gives -1.2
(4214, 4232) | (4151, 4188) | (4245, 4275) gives 0.3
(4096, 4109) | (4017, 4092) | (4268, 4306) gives 3.1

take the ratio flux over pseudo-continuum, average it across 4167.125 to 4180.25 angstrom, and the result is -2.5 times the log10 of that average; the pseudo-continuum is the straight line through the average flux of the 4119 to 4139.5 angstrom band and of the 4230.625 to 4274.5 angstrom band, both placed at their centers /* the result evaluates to 0.053 mag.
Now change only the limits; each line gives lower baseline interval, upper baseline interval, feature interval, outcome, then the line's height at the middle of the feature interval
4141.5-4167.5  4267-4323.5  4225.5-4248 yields -0.03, 12.5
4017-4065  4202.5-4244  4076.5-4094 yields 0.03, 13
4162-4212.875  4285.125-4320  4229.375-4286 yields -0.11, 12.1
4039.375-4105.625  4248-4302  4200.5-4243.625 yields -0.02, 12.8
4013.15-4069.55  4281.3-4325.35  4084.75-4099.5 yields 0.04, 12.7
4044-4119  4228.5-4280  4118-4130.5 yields -0.04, 12.4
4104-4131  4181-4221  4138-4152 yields -0.03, 12.5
